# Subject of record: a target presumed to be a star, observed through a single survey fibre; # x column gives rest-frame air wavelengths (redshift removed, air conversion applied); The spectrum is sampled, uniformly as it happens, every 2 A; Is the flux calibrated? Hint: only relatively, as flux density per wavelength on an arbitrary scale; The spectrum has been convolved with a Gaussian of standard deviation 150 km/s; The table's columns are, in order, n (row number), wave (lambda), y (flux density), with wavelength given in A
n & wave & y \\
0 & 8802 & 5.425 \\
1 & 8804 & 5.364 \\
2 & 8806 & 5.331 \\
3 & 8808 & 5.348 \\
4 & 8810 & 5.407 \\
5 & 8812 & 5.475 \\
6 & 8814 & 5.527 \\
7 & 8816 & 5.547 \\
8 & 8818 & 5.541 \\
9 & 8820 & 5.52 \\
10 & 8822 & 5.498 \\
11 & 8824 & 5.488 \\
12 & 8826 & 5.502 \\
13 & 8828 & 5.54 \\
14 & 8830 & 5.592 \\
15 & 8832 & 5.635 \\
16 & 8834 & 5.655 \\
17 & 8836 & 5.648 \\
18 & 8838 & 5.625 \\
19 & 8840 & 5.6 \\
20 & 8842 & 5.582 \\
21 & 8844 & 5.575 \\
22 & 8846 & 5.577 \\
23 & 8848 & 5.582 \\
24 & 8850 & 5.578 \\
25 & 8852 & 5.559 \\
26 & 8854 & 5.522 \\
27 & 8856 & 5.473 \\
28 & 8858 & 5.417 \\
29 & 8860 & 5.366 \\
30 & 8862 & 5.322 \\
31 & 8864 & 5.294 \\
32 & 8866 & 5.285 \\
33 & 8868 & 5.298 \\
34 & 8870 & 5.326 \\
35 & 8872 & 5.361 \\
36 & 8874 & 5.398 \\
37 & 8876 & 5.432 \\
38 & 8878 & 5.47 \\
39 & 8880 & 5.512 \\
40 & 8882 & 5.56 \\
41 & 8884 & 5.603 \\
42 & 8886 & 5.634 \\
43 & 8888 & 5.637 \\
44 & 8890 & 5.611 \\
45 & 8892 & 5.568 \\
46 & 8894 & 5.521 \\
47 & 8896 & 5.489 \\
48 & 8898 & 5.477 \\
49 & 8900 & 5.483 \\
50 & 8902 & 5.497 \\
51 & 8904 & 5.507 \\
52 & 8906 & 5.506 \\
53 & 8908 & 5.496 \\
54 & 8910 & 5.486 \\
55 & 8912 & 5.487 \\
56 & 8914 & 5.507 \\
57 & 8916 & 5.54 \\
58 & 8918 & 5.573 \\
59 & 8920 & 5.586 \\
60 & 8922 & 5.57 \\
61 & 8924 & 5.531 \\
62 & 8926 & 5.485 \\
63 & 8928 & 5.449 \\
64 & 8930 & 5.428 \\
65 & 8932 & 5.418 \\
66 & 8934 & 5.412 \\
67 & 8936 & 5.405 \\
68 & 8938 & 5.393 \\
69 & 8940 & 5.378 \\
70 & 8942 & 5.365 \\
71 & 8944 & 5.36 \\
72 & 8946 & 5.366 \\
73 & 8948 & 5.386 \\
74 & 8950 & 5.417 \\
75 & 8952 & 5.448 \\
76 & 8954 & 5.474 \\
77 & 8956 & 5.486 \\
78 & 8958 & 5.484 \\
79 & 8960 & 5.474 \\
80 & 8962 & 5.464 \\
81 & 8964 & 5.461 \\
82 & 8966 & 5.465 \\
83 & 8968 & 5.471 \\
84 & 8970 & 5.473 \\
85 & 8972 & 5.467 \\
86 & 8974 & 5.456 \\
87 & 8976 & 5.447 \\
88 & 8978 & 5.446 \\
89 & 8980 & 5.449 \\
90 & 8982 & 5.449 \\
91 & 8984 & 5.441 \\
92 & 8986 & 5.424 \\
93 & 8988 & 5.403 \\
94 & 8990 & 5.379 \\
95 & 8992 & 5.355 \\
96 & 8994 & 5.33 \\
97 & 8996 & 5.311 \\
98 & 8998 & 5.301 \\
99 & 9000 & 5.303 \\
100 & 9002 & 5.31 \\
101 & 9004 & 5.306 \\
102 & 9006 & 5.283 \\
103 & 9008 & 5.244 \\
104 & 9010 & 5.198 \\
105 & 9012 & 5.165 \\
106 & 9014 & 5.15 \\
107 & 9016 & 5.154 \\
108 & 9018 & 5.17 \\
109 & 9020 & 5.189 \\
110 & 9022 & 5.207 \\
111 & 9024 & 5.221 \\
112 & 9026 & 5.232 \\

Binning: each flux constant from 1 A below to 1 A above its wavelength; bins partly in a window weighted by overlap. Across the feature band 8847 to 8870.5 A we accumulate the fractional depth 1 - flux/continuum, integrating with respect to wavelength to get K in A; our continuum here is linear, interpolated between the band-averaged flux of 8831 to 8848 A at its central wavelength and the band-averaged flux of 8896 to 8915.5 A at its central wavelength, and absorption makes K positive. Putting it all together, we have 0.7 A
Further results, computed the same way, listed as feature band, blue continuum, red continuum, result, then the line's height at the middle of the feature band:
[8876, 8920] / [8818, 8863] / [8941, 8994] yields -0.32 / 5.49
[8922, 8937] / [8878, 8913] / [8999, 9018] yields -0.04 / 5.44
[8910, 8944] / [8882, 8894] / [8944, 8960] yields 0.19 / 5.5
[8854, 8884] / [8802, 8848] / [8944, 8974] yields 0.52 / 5.5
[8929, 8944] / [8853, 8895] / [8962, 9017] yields 0.02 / 5.4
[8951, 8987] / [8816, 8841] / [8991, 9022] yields -0.97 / 5.32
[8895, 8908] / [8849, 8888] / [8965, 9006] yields -0.14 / 5.43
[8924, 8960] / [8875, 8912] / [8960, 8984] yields 0.39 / 5.48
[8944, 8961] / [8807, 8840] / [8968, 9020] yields -0.16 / 5.38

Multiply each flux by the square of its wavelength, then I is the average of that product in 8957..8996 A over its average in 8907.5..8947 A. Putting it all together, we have 1.0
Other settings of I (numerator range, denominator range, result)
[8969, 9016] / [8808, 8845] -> 1.00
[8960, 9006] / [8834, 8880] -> 1.02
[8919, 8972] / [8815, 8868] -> 1.01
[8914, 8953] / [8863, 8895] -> 1.01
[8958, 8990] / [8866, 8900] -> 1.01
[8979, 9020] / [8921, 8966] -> 0.99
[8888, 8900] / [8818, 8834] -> 1.01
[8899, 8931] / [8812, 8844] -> 1.01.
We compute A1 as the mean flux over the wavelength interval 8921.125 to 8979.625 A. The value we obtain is 5.44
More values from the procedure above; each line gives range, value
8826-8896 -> 5.51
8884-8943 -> 5.5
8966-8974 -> 5.47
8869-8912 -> 5.5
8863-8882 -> 5.38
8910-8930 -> 5.52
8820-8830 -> 5.52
